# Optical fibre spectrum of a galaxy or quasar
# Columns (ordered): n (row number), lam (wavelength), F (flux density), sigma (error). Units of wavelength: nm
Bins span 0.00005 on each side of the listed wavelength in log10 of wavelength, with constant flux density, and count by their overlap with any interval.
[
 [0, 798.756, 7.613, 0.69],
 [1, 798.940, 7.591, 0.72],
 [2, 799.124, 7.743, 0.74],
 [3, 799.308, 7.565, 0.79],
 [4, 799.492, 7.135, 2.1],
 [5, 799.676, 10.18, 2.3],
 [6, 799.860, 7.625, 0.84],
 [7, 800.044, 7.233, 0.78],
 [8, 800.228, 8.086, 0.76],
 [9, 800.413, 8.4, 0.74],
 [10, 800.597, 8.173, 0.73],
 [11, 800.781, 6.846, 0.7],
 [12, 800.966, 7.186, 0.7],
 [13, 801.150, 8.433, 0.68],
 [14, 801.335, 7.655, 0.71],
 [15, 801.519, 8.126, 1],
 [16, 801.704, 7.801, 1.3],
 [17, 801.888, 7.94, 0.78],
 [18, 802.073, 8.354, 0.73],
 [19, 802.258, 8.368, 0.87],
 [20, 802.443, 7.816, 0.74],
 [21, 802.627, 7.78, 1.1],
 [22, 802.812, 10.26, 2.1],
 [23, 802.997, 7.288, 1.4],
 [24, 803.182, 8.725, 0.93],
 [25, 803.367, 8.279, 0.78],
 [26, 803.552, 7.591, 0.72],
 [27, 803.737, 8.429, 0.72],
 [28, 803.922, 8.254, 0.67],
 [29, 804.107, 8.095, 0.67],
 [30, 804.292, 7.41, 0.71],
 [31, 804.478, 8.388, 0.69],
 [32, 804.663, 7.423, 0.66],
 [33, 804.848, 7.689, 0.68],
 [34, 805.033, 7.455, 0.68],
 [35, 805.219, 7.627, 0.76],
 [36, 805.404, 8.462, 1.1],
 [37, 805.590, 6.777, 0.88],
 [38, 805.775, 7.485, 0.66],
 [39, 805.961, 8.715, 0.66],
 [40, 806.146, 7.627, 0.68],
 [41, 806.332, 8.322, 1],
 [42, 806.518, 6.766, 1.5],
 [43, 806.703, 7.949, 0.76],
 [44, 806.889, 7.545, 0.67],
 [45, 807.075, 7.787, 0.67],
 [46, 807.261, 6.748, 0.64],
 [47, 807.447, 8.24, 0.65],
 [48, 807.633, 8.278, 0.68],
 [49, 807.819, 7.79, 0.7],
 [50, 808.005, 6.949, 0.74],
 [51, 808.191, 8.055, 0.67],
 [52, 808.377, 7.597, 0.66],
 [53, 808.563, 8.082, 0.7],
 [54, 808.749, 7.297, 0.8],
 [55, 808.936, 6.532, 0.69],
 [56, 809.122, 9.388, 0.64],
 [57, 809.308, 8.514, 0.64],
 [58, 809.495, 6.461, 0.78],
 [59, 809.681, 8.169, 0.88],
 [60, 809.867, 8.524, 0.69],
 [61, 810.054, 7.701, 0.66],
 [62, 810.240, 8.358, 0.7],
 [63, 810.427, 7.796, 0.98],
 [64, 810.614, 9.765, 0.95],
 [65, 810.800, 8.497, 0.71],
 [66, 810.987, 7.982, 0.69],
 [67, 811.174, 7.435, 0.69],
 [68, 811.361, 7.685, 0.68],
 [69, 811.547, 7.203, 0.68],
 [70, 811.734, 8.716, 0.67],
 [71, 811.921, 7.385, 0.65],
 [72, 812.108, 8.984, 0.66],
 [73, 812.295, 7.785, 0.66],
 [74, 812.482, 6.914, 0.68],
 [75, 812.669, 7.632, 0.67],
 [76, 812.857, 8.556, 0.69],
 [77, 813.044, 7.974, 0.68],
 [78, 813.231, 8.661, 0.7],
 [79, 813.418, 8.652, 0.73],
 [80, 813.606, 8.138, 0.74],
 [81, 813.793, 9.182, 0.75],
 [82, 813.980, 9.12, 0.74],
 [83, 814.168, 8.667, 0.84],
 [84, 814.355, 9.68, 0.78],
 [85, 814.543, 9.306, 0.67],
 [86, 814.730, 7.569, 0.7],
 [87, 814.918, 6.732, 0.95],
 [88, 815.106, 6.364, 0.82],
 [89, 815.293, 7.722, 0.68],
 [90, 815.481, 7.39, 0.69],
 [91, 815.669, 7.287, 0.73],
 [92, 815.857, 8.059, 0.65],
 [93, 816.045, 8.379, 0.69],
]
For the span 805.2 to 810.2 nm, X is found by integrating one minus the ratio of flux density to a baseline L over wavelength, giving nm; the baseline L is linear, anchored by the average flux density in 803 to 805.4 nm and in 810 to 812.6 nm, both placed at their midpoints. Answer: 0.14 nm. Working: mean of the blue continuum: 7.94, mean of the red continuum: 8.02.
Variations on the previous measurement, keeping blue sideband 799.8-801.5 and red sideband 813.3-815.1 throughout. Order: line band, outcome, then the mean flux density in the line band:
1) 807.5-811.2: 0.11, 7.97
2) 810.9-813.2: 0.13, 7.88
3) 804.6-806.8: 0.09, 7.7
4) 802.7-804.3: -0.08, 8.3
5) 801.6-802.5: -0.03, 8.06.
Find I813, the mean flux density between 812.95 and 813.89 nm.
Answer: 8.53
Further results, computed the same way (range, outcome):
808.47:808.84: 7.7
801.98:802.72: 8.08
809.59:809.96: 8.36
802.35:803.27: 8.37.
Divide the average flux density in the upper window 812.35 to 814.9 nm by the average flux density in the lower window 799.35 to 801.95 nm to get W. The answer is 1.06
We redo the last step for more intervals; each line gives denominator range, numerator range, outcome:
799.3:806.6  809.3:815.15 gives 1.02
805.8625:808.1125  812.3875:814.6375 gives 1.11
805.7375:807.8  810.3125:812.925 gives 1.03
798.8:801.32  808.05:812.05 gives 1.01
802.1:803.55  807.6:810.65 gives 0.95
